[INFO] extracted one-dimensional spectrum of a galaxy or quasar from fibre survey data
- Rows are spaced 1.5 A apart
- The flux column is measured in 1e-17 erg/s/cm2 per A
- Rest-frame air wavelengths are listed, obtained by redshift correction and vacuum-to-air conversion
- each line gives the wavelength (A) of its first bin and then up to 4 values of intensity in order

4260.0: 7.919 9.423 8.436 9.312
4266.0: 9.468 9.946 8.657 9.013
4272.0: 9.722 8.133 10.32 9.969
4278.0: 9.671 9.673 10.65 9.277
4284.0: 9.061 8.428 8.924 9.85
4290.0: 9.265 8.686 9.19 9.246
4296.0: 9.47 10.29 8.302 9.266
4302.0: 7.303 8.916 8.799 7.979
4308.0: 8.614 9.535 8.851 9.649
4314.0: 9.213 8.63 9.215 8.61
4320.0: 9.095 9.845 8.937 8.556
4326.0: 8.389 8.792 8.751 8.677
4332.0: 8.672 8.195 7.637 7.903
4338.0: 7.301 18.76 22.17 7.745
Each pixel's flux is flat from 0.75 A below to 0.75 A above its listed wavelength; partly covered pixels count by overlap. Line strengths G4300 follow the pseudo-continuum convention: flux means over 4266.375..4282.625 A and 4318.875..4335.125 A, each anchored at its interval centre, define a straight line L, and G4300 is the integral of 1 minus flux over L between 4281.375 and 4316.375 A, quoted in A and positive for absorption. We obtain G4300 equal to 0.6 A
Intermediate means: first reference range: 9.56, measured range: 9.01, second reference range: 8.72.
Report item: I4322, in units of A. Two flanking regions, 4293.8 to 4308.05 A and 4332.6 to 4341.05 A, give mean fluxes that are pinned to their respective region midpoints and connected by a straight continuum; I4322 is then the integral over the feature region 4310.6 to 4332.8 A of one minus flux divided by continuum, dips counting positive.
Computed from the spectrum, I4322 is 2.6 A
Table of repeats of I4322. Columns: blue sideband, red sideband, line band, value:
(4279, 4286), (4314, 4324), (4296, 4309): 0.7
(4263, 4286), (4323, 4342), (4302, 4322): 2.0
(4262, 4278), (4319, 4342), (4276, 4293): 0.2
